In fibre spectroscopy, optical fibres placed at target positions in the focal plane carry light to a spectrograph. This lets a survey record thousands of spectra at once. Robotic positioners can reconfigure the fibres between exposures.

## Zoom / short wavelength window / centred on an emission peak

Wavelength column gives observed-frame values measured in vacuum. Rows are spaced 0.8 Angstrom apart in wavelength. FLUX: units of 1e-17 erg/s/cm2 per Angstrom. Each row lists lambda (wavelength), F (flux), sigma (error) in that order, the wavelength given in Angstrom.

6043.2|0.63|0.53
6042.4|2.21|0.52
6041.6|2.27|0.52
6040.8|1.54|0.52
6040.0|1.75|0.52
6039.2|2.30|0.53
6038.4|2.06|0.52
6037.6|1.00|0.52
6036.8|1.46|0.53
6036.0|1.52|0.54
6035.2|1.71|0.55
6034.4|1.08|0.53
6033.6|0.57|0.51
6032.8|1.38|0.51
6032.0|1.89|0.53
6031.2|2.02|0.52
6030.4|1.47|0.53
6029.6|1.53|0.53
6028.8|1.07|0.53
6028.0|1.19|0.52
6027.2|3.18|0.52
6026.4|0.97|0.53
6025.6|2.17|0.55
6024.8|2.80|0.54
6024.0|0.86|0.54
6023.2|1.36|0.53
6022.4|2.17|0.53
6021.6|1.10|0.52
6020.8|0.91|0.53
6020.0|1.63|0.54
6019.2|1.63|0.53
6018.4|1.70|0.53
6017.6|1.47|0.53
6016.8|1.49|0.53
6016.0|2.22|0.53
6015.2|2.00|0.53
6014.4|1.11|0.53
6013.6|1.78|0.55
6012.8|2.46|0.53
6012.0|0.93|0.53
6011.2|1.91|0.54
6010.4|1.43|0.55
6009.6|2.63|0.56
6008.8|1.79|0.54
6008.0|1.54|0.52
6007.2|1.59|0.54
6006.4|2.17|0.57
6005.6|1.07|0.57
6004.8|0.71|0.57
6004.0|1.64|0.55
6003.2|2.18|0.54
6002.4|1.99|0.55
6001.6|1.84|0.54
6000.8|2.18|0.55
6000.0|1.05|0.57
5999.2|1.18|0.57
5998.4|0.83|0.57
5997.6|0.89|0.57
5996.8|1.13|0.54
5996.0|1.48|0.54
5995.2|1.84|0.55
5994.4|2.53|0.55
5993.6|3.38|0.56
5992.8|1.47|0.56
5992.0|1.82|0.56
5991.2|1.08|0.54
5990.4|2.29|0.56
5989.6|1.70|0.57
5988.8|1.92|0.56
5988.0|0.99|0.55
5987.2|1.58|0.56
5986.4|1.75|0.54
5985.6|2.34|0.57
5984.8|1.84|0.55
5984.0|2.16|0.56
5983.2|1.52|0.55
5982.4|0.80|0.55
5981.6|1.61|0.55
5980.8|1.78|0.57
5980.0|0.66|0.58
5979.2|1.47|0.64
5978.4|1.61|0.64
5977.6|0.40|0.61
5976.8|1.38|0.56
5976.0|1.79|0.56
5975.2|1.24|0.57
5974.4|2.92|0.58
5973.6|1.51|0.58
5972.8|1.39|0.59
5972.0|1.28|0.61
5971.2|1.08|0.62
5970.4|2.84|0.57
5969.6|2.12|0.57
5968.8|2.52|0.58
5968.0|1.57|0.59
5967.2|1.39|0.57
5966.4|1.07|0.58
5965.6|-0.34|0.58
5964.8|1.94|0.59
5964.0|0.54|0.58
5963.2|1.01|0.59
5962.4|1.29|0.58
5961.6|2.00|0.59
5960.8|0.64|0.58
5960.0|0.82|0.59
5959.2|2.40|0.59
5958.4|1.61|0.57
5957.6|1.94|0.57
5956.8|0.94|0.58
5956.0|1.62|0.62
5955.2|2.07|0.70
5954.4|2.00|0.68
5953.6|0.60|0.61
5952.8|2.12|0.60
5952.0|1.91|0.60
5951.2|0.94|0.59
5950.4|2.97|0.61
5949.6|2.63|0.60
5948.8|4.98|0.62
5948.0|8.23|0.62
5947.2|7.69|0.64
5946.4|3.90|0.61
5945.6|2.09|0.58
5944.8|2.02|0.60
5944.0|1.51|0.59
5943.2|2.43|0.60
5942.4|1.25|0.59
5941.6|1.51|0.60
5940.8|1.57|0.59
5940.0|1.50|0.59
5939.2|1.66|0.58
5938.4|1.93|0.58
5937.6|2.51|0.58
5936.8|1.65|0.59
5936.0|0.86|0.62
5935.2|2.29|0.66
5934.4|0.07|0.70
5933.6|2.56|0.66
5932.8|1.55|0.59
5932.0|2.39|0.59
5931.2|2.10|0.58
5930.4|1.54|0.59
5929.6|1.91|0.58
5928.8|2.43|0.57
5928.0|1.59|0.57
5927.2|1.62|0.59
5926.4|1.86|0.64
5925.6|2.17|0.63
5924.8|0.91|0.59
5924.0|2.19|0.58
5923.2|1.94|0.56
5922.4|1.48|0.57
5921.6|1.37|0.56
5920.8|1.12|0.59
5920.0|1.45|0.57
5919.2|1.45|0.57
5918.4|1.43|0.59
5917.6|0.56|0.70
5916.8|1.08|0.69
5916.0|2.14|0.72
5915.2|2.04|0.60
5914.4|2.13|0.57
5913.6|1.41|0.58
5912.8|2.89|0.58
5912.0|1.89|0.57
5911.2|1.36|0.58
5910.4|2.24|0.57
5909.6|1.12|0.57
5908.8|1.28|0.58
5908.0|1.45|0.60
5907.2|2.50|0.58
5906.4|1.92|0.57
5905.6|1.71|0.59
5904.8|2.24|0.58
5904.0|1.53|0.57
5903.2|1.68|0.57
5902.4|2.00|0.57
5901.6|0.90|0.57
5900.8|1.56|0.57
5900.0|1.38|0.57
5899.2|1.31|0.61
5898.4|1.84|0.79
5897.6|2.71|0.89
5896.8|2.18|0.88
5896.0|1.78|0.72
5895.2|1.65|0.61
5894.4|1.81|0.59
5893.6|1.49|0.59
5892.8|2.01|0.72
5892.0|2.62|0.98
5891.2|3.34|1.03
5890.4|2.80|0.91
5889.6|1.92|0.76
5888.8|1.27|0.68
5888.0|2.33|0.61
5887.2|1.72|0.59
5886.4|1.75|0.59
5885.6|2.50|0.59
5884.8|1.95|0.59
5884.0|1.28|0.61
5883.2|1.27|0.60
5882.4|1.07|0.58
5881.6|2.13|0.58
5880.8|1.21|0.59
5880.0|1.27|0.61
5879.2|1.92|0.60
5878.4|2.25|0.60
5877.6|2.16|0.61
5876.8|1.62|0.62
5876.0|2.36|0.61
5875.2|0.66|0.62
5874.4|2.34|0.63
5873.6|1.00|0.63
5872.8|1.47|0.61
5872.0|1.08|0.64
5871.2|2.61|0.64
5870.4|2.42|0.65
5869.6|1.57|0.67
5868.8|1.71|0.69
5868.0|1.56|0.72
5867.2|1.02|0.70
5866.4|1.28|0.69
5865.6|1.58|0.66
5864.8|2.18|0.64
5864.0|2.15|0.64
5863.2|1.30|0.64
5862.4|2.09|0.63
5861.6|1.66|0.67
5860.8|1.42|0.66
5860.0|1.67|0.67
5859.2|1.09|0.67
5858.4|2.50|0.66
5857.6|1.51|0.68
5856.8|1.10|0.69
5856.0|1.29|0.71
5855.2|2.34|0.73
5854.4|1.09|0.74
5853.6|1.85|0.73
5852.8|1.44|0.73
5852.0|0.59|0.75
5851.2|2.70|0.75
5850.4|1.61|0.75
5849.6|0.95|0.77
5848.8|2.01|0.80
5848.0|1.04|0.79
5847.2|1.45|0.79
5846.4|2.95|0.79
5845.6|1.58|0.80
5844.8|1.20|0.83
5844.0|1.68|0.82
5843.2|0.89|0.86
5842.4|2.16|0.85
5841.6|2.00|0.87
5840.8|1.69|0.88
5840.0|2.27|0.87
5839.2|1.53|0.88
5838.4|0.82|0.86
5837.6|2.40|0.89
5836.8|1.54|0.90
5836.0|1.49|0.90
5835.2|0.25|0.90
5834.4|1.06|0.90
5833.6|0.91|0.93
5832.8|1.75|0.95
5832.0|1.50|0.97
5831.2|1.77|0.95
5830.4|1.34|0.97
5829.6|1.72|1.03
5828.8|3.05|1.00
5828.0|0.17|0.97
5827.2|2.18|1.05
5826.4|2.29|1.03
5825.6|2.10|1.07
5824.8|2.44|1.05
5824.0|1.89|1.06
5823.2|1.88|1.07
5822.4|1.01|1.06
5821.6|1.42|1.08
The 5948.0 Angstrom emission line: [O III] 5007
